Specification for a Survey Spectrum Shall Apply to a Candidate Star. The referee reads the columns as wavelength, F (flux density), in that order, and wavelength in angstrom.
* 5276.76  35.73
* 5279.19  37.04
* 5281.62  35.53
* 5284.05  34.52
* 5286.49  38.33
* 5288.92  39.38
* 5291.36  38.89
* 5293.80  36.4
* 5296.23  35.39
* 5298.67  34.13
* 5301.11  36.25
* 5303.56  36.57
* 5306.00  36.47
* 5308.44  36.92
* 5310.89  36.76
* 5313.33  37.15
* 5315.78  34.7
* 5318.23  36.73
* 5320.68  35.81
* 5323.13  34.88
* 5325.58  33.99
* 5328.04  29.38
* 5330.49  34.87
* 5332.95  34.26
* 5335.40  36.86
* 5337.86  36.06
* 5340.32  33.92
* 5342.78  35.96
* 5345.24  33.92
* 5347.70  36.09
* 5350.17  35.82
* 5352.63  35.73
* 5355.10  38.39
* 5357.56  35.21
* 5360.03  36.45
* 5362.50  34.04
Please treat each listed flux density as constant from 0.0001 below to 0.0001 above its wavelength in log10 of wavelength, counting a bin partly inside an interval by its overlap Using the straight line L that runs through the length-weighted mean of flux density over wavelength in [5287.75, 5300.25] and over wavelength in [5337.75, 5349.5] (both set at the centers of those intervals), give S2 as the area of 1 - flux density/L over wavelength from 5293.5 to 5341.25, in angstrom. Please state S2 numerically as 0.9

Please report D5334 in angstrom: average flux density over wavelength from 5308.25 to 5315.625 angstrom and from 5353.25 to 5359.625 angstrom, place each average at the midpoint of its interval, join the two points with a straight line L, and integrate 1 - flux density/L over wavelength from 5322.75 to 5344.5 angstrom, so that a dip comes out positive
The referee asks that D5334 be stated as 1.3 angstrom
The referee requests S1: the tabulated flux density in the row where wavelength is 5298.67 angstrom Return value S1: 34.13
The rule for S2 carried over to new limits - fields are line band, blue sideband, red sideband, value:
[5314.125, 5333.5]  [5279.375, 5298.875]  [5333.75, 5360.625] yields 0.96 angstrom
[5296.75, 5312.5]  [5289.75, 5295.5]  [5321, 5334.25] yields 0.02 angstrom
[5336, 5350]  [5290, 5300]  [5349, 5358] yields 0.41 angstrom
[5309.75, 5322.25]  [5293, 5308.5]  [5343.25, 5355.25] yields -0.10 angstrom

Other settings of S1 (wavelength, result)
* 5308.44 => 36.92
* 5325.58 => 33.99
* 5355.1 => 38.39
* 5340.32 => 33.92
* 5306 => 36.47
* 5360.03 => 36.45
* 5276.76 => 35.73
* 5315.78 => 34.7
